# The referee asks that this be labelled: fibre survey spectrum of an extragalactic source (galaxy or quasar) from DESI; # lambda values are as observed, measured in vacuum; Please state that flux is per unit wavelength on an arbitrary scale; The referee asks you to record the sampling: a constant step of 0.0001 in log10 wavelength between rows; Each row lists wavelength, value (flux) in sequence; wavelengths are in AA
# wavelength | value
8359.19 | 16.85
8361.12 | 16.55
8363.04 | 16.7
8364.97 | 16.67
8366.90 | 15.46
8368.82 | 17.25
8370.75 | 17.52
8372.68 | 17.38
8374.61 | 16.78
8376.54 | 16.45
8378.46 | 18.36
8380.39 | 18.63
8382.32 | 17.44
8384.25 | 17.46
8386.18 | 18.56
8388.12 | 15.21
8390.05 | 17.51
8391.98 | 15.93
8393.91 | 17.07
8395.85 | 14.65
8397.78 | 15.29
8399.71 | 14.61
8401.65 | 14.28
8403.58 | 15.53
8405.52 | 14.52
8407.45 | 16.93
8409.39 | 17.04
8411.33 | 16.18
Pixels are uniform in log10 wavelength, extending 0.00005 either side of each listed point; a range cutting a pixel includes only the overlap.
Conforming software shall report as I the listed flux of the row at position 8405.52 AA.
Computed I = 14.52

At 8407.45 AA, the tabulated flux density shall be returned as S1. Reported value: 16.93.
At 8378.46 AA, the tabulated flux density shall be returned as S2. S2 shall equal 18.36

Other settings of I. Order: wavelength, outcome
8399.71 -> 14.61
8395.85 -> 14.65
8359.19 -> 16.85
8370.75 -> 17.52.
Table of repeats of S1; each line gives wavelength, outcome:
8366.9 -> 15.46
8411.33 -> 16.18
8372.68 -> 17.38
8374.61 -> 16.78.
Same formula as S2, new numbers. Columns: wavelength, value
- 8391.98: 15.93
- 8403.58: 15.53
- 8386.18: 18.56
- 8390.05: 17.51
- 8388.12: 15.21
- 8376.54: 16.45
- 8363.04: 16.7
